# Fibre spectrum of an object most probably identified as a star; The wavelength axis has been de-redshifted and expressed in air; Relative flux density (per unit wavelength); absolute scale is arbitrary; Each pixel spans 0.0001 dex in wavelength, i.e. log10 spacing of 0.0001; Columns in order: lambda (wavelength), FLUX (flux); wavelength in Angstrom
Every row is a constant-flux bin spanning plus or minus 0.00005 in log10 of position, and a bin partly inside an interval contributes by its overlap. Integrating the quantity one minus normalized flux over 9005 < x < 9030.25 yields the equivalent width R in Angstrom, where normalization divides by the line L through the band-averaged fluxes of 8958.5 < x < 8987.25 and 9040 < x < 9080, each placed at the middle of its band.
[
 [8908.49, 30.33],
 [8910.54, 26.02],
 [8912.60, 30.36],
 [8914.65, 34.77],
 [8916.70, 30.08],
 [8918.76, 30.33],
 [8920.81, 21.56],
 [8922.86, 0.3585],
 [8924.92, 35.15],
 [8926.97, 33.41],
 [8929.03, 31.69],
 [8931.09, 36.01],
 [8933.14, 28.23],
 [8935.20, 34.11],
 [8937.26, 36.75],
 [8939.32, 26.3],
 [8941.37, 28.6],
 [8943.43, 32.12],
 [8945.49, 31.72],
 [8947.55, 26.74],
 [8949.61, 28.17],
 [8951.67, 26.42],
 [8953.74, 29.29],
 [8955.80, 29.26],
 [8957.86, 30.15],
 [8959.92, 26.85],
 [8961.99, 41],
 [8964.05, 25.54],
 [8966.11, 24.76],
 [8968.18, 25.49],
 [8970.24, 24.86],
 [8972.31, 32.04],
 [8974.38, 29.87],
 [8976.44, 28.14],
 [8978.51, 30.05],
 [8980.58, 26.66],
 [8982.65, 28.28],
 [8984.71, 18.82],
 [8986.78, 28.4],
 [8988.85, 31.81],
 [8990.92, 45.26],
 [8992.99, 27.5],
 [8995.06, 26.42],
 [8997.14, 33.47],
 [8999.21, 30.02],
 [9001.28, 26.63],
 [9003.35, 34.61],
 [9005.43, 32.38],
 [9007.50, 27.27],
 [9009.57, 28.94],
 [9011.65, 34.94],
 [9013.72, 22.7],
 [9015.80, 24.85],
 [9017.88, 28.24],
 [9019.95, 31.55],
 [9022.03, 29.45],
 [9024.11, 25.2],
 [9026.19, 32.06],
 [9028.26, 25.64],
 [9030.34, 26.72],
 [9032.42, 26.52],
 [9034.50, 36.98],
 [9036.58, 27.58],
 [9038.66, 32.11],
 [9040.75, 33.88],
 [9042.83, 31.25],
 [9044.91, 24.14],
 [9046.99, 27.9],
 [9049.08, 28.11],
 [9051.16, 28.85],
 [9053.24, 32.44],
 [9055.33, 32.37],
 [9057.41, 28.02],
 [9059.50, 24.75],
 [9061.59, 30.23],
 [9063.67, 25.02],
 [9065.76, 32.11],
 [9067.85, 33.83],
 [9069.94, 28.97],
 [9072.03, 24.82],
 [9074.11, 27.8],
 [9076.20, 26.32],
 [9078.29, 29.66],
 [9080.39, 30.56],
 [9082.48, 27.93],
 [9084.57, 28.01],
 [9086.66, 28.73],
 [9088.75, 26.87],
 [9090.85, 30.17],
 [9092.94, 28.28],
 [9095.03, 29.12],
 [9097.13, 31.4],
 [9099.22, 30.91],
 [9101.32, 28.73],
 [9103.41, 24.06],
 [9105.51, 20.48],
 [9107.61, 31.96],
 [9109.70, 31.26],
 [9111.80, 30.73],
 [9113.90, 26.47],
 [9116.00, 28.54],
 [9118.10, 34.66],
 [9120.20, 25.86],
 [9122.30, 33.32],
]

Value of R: 0.0 Angstrom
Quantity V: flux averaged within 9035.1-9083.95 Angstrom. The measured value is 29.1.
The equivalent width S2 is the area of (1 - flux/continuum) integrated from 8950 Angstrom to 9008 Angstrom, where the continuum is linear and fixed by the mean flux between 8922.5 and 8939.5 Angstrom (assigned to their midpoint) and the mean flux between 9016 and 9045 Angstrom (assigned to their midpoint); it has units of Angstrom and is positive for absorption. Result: 1.1 Angstrom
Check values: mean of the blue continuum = 30.4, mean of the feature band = 29.3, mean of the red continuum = 29.4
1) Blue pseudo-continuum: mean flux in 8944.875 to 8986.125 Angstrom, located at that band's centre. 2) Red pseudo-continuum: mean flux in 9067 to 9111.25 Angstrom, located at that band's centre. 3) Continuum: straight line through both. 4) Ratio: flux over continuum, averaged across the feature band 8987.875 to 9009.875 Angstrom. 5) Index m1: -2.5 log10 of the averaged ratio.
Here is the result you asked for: -0.113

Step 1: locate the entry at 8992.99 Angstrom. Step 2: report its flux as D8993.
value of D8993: 27.5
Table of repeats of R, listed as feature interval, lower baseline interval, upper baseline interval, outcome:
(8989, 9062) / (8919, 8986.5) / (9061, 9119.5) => -2.75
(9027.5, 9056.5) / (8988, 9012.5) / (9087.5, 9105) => 0.54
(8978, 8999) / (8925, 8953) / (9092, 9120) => 0.44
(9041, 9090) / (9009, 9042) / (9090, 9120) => 0.61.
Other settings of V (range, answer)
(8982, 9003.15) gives 29.9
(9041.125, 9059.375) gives 29.1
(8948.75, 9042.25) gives 29.3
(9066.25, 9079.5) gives 28.7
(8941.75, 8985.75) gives 28.4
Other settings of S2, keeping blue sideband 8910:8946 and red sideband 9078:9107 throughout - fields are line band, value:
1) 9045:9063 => -0.17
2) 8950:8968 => 0.10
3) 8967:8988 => 1.23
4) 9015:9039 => -0.17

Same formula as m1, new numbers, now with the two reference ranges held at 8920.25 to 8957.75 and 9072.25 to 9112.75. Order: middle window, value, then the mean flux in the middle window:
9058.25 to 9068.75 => -0.02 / 29.1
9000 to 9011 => -0.05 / 30.1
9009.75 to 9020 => 0.02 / 28.2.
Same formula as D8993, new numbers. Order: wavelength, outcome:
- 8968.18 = 25.49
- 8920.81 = 21.56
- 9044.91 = 24.14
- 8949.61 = 28.17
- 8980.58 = 26.66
